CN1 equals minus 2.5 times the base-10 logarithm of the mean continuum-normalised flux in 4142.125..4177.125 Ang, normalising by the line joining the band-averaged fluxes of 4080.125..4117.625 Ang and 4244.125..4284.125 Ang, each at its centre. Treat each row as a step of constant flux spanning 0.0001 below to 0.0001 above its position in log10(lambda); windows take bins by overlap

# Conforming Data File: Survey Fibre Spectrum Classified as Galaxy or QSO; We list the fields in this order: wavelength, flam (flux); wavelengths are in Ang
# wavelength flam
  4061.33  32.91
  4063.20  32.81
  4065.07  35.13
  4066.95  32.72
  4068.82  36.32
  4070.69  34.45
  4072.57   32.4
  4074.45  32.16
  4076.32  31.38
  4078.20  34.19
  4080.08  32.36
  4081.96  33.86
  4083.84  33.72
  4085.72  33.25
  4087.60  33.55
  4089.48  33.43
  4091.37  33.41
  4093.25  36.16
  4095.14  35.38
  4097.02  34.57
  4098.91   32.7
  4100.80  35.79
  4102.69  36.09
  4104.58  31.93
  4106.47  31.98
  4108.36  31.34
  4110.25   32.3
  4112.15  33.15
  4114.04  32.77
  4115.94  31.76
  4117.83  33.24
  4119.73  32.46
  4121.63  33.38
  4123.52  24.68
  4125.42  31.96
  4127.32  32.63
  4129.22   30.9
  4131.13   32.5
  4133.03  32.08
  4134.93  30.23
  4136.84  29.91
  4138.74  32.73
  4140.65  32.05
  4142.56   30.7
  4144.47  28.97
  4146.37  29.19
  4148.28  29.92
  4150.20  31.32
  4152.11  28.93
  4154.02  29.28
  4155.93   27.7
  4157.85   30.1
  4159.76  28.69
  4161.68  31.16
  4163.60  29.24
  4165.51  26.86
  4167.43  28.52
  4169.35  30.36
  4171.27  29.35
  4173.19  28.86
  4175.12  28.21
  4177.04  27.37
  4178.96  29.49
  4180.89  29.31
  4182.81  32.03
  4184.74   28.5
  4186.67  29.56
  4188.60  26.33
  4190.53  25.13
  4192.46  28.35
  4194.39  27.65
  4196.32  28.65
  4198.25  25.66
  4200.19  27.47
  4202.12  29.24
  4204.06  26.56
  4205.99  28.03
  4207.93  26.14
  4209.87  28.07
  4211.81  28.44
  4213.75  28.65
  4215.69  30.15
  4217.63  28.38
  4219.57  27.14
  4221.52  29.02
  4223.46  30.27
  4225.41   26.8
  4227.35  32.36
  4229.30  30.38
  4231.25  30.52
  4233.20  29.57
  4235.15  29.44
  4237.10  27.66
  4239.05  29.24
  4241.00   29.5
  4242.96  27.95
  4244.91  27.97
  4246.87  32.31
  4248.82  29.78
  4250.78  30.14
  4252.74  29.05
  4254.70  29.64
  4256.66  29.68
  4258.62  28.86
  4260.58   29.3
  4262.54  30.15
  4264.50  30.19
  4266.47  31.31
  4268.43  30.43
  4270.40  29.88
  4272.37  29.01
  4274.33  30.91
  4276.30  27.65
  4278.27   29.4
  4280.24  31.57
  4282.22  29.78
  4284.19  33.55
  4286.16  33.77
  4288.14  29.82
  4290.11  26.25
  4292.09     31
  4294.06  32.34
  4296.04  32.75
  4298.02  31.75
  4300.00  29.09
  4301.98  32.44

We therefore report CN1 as 0.11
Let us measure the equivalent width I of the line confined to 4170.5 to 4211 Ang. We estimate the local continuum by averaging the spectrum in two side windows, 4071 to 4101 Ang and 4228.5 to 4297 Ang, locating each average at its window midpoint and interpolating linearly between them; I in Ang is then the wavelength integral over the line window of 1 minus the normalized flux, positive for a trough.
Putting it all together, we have 4.4 Ang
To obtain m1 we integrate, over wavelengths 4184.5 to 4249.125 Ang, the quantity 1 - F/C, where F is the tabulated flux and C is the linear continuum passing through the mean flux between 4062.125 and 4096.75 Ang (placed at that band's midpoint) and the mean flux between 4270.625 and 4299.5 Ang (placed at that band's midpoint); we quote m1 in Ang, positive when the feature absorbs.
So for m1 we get 6.3 Ang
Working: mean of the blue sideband 33.7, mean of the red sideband 30.6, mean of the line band 28.5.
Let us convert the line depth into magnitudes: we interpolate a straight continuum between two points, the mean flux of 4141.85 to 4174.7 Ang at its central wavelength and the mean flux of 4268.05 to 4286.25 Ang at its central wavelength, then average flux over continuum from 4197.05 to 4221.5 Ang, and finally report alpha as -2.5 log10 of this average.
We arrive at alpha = 0.07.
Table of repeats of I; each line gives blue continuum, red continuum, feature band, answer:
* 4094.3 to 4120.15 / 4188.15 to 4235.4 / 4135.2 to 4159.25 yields 1.02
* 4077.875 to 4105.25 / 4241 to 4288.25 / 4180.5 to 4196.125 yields 1.72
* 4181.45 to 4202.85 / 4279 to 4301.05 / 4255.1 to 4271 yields 0.14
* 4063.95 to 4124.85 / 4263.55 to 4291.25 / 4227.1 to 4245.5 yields 0.91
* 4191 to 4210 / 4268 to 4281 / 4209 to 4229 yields -0.65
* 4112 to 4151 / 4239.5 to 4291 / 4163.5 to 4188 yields 1.42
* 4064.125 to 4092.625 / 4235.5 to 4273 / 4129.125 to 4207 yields 5.81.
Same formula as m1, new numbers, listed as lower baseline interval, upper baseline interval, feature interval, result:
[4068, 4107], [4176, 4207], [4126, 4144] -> -0.17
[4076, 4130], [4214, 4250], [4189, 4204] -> 1.47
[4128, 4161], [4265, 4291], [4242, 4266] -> 0.52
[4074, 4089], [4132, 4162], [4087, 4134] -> -1.44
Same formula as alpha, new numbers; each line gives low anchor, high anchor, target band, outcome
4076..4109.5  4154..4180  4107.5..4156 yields 0.004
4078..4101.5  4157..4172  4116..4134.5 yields 0.008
